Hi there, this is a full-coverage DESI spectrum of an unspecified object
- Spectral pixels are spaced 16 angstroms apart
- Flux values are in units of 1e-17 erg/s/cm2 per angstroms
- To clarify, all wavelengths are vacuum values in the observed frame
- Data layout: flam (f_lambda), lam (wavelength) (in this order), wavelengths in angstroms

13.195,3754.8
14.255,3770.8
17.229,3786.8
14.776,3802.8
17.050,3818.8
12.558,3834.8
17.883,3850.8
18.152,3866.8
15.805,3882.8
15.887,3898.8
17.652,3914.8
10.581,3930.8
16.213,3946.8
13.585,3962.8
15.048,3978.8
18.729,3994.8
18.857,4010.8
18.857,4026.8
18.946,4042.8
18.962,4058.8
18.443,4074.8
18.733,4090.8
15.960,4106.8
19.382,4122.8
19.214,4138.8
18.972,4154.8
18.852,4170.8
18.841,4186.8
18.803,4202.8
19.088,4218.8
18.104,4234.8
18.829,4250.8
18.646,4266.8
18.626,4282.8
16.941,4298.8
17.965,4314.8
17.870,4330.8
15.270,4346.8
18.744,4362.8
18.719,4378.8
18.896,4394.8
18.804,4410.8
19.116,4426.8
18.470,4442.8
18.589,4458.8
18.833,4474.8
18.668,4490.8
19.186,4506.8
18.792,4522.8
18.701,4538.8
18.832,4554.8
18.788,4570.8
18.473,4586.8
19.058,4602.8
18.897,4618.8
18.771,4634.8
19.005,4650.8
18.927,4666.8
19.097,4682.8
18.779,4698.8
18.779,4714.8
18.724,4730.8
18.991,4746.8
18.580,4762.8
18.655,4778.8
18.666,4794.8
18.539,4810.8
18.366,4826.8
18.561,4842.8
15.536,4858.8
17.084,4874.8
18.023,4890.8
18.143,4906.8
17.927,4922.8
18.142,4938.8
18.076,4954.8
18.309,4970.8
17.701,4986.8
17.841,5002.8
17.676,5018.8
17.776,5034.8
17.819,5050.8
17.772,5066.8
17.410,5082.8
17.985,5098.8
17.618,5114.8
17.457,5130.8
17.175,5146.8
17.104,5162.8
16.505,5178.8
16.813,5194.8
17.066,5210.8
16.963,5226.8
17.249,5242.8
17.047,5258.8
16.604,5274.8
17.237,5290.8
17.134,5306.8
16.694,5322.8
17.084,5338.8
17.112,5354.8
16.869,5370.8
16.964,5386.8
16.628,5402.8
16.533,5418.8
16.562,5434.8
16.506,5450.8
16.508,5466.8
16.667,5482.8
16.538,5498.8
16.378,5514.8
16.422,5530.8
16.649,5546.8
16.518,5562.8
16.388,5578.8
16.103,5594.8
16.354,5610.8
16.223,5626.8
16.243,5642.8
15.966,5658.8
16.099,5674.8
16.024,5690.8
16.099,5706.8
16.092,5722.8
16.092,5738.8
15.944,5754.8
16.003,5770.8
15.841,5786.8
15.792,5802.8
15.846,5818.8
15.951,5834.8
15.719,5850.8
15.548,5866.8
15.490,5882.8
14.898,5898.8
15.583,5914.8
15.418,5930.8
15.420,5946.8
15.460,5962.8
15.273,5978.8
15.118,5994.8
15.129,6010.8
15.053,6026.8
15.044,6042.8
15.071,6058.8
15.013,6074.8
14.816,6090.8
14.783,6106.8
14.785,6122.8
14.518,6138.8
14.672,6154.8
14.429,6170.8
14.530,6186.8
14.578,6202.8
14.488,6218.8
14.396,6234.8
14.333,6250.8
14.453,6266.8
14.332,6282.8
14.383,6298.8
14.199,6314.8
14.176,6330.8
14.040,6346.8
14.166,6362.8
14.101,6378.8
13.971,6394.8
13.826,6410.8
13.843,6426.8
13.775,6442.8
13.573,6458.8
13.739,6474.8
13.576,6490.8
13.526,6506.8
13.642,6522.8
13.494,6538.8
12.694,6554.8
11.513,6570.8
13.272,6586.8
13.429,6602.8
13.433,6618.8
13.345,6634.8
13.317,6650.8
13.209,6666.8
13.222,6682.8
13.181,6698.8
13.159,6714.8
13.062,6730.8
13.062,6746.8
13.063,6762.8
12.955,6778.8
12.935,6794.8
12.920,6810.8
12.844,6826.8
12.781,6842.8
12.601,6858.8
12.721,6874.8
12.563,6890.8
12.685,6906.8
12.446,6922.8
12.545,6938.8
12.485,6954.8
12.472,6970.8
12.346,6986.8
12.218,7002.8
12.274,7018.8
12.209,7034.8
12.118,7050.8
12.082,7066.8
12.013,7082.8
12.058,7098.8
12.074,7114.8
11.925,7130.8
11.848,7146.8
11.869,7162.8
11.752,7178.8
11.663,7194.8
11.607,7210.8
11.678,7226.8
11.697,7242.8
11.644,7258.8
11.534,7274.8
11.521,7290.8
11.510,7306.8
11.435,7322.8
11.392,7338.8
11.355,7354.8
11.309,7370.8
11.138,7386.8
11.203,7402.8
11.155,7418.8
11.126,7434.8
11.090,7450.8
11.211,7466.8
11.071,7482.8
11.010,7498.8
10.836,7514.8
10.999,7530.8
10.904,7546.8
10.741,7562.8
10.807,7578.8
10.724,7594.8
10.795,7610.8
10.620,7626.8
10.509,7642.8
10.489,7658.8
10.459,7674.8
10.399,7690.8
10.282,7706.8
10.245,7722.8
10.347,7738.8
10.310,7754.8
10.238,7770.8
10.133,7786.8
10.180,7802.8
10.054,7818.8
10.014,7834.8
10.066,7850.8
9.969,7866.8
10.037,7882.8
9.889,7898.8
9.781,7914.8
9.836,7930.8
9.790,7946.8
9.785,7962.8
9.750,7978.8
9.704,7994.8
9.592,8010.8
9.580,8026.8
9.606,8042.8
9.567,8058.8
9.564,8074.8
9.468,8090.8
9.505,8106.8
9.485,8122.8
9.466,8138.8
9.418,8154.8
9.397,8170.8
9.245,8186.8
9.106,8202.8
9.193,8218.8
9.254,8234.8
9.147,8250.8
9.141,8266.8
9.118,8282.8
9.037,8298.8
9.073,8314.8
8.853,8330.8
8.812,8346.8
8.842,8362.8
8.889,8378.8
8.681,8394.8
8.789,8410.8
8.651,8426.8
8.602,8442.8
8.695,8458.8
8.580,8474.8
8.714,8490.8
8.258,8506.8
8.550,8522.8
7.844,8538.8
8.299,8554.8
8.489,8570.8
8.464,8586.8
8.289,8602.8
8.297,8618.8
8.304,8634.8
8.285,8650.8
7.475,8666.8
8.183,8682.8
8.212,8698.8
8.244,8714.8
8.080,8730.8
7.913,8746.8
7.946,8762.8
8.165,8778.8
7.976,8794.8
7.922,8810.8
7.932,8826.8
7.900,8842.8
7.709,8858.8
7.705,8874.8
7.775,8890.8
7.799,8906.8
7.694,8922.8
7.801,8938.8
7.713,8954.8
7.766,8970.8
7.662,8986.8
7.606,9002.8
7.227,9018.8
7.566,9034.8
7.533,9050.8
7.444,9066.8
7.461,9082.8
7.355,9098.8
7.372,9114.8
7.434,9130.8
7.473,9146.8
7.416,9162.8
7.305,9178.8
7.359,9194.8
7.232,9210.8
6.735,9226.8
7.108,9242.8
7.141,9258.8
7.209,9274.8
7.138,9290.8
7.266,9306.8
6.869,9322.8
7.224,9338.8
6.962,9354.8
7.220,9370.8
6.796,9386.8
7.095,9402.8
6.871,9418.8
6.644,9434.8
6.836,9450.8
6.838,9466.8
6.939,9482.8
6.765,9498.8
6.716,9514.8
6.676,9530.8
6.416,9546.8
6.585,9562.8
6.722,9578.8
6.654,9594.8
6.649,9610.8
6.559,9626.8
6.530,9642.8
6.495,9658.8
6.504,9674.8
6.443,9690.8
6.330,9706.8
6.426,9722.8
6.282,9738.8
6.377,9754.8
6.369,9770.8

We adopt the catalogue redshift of 0.00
